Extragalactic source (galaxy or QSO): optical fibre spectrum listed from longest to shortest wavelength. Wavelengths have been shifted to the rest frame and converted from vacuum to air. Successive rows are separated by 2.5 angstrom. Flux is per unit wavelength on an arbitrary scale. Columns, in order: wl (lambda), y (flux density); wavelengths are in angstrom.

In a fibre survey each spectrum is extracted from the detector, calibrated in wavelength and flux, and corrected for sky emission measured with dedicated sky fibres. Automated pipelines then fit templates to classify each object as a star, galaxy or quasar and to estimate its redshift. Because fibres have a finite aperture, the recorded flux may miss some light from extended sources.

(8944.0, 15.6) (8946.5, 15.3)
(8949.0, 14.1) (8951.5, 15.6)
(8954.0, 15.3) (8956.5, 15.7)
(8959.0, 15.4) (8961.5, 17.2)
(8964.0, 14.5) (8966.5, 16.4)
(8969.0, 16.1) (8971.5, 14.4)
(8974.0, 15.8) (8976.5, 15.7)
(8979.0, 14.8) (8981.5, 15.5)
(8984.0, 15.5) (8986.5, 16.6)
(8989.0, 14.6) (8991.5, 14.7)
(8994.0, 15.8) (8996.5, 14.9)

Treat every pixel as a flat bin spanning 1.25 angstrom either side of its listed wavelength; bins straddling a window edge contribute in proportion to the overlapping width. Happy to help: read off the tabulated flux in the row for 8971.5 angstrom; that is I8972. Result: 14.4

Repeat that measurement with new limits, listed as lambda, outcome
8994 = 15.8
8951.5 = 15.6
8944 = 15.6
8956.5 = 15.7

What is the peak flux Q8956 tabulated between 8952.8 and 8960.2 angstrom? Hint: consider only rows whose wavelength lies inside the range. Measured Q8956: 15.7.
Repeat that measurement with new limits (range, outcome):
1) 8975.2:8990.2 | 16.6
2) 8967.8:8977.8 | 16.1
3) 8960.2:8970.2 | 17.2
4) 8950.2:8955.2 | 15.6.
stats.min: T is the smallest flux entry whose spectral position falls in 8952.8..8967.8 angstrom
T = 14.5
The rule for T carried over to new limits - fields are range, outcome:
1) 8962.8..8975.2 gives 14.4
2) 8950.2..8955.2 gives 15.3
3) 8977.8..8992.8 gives 14.6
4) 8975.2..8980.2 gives 14.8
